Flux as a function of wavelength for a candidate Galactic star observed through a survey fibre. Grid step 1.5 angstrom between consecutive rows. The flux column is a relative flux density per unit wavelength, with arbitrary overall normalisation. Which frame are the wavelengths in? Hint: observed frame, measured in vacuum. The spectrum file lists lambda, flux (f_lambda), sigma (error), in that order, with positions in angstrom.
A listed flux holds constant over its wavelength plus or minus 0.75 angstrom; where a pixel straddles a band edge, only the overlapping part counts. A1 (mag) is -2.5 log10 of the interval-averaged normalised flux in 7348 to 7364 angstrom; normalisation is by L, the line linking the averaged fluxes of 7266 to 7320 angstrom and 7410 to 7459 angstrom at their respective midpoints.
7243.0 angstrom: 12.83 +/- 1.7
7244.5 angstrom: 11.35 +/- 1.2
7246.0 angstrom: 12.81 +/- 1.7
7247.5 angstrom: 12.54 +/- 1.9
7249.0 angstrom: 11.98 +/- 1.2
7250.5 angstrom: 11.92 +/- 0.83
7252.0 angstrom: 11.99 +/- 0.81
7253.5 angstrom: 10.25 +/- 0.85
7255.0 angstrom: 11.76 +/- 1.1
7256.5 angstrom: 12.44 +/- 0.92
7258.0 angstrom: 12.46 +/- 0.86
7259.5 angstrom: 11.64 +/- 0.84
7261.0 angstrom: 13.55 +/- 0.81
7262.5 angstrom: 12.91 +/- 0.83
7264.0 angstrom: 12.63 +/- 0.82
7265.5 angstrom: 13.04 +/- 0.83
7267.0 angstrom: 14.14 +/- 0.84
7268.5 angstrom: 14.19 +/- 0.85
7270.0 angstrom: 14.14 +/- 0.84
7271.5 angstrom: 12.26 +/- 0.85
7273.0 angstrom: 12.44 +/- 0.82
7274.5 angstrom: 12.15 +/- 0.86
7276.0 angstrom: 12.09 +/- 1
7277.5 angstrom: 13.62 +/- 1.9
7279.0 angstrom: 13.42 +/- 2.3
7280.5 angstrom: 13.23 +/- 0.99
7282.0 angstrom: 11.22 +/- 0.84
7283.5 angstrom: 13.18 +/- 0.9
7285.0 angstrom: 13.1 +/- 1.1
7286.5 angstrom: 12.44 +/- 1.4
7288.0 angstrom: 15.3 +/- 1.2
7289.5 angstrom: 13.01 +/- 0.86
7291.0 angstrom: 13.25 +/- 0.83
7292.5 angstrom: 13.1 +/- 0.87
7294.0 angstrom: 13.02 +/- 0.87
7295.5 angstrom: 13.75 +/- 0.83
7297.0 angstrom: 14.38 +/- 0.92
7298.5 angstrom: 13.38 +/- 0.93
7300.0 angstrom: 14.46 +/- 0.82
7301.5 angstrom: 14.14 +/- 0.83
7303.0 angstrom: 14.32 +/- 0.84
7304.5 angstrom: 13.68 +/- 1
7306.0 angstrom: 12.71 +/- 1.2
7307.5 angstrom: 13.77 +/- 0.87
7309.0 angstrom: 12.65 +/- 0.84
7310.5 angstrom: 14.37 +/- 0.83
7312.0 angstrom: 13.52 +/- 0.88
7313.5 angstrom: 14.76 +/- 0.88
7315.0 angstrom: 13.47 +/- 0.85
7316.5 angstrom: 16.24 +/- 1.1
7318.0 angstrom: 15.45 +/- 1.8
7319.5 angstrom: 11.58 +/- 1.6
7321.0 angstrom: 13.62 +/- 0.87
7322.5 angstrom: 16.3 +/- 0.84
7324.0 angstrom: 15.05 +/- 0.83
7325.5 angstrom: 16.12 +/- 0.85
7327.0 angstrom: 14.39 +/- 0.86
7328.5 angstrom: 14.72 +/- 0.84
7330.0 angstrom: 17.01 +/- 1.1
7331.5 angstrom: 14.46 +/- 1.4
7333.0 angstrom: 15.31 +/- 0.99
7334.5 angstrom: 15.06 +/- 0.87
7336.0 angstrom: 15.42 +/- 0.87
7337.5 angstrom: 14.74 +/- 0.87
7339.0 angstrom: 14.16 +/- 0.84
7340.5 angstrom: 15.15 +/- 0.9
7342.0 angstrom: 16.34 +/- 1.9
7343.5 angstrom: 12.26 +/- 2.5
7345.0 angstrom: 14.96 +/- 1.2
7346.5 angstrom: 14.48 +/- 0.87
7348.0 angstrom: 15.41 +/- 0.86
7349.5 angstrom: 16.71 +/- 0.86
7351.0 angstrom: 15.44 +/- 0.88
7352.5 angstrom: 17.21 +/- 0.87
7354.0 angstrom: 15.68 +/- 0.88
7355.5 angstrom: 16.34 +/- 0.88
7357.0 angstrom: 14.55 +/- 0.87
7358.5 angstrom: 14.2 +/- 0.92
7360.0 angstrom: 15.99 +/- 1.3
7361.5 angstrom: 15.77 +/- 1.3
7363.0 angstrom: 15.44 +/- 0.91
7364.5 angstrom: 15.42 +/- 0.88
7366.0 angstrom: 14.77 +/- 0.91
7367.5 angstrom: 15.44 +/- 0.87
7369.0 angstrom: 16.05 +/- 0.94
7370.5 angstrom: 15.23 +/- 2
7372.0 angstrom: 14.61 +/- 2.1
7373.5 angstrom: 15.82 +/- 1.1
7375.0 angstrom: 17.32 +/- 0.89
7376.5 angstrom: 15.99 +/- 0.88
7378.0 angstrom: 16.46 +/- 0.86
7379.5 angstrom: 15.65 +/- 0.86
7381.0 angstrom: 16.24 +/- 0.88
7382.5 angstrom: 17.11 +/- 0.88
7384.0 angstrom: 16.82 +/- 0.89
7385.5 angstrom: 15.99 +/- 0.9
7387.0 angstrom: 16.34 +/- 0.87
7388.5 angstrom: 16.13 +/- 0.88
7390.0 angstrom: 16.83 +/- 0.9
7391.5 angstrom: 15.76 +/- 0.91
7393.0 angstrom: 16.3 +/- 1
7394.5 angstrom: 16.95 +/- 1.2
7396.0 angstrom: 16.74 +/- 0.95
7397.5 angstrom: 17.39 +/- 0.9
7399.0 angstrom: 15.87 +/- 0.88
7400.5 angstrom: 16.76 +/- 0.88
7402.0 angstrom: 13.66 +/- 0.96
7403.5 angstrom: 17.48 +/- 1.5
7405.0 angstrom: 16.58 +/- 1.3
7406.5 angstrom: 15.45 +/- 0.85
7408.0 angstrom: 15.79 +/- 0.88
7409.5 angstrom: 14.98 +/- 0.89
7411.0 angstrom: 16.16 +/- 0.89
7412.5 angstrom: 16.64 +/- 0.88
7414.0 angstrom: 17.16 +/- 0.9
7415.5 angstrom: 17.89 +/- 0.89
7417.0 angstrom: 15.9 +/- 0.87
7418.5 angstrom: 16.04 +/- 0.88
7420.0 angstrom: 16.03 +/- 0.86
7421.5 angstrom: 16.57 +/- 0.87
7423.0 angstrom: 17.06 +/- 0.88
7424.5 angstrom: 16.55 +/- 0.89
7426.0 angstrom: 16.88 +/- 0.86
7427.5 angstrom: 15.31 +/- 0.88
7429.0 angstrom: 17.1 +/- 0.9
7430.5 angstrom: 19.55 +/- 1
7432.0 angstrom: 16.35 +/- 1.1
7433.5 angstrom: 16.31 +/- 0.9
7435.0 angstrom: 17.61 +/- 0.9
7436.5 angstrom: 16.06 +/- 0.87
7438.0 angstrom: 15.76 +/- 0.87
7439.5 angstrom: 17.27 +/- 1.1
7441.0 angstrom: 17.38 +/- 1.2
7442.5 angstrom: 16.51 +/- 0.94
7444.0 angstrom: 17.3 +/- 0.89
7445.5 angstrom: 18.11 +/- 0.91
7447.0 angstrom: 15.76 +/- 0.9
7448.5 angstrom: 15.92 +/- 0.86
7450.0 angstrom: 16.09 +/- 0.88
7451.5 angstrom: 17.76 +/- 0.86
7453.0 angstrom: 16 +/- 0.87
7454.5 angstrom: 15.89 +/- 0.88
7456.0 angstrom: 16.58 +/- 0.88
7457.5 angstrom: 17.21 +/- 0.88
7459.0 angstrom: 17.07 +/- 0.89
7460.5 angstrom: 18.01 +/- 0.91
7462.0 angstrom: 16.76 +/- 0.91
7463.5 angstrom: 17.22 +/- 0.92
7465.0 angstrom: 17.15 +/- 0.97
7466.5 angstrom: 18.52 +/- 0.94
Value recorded -0.06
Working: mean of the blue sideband 13.5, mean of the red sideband 16.7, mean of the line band 15.7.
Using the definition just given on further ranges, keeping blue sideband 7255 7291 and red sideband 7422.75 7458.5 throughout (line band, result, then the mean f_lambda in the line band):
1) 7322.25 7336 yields -0.08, 15.3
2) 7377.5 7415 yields -0.04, 16.3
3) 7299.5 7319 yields -0.02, 14.1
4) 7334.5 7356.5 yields -0.05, 15.3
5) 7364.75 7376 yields -0.03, 15.6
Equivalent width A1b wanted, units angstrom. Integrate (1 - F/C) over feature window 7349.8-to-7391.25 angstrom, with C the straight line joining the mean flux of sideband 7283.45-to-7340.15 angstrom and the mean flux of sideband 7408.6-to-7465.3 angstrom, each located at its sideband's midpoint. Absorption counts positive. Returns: -1.3 angstrom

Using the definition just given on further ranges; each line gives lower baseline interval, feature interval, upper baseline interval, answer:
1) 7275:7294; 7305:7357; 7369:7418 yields -1.5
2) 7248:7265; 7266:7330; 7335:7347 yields -1.6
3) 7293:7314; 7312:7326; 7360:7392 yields -0.4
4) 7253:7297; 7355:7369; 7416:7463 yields -0.4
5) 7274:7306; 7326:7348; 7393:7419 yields -0.6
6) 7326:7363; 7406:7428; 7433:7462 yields 0.0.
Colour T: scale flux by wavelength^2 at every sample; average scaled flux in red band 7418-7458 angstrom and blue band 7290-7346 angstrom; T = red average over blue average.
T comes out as 1.2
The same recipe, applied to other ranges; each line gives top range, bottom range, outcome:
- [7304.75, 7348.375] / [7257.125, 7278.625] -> 1.14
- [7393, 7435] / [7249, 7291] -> 1.35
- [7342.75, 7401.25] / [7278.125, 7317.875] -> 1.19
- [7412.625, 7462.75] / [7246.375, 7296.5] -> 1.37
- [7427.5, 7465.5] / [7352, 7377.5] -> 1.10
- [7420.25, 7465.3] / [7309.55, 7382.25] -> 1.13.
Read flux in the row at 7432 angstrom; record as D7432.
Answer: 16.35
